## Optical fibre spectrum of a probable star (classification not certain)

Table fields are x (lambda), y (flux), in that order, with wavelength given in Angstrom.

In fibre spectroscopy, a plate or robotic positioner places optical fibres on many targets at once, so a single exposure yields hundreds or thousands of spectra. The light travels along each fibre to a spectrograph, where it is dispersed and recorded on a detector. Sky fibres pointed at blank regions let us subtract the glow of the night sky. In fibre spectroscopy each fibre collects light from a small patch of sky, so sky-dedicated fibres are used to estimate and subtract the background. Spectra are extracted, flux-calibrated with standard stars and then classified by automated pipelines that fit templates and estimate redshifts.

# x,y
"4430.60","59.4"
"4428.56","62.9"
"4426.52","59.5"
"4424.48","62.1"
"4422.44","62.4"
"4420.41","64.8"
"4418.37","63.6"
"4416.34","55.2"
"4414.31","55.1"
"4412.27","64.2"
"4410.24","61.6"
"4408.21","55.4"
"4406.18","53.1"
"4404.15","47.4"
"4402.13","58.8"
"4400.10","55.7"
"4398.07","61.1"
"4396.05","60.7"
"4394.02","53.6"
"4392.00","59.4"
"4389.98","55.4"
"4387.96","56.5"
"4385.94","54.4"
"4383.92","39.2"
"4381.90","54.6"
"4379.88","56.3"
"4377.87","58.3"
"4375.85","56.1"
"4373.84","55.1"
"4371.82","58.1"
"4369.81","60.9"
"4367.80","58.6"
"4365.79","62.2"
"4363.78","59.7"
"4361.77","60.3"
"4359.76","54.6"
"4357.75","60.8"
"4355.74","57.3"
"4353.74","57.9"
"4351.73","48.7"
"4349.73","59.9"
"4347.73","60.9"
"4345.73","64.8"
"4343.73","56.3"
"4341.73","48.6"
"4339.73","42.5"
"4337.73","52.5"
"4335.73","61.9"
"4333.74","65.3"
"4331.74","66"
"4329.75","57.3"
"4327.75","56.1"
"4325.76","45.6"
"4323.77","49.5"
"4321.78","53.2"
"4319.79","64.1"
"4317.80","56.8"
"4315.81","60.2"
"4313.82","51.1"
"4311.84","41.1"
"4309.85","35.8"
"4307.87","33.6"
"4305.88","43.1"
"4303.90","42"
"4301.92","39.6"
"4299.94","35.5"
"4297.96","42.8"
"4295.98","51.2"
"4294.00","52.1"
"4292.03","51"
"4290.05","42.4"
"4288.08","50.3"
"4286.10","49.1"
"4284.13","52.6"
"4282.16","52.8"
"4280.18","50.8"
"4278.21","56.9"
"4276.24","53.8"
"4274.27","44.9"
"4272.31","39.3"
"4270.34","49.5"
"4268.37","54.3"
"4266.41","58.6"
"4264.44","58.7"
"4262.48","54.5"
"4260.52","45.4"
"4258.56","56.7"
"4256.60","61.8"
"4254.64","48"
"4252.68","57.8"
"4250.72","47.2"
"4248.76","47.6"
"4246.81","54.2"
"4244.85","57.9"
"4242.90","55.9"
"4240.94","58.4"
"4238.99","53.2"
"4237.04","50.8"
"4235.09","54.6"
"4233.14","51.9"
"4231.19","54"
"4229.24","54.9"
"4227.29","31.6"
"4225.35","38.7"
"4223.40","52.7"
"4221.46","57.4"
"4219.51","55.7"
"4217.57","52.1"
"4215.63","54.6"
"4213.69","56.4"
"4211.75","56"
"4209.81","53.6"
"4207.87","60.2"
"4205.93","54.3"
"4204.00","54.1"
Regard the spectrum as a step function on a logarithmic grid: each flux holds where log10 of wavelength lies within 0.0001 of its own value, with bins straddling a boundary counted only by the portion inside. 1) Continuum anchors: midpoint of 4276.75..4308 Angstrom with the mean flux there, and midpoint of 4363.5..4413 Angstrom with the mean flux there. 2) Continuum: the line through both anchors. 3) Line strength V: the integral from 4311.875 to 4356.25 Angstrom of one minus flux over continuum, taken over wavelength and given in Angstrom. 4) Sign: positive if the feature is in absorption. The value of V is -4.1 Angstrom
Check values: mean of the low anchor 47.1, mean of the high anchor 56.6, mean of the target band 55.9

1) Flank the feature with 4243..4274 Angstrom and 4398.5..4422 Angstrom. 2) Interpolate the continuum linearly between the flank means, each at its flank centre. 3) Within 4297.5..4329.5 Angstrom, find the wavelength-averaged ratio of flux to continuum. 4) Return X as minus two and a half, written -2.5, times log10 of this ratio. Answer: 0.16 mag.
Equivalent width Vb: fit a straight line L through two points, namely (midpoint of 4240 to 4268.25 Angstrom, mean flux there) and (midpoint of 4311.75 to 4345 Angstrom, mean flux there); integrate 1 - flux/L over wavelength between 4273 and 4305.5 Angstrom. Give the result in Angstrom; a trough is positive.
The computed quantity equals 4.1 Angstrom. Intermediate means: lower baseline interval 54.5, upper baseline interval 55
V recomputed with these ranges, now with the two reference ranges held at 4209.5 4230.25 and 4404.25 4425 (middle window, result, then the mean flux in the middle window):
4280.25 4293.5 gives 1.0 Angstrom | 49.9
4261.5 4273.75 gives 0.2 Angstrom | 52.2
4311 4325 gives 0.4 Angstrom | 53.7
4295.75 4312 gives 4.3 Angstrom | 40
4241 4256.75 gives -0.4 Angstrom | 53.6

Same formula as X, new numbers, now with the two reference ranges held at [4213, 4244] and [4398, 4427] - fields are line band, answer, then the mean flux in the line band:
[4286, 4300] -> 0.15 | 47.4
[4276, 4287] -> 0.03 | 52.6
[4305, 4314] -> 0.34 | 40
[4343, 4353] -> -0.04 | 58.2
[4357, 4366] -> -0.05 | 59.2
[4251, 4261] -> -0.02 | 53.9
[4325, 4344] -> 0.01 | 55.3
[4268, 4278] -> 0.11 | 48.7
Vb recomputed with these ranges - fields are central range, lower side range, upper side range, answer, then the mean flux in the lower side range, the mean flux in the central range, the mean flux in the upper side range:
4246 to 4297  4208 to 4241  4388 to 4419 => 1.8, 52.2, 51.6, 57.3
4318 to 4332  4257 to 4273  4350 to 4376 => 0.1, 52.7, 55.5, 57.8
